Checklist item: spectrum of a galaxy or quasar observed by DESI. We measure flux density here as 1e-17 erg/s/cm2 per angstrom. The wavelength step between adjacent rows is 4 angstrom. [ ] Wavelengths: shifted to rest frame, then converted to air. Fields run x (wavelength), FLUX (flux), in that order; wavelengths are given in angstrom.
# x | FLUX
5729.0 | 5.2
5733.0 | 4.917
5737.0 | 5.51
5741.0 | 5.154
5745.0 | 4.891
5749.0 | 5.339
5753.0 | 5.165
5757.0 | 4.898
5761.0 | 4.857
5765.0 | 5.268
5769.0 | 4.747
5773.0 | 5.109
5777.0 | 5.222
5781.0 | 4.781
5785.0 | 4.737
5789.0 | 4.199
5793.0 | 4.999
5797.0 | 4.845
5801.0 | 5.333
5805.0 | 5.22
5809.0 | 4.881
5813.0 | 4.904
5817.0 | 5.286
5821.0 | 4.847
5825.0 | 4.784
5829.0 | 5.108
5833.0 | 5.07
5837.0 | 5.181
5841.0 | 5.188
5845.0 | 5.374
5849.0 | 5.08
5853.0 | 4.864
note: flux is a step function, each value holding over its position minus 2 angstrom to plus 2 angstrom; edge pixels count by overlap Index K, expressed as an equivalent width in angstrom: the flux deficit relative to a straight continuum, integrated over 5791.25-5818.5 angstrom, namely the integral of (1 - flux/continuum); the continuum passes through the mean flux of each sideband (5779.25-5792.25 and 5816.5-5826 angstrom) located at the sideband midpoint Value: -1.6 angstrom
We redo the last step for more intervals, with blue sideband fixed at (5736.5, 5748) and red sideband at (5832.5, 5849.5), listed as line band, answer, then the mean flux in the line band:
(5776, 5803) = 1.64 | 4.86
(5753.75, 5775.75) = 0.73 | 4.99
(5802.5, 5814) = 0.35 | 5.02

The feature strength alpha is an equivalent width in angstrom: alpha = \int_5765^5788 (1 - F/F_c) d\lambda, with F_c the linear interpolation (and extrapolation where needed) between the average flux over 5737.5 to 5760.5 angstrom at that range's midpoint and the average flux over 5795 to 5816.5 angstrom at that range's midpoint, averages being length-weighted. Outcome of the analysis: 0.7 angstrom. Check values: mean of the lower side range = 5.1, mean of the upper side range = 5.05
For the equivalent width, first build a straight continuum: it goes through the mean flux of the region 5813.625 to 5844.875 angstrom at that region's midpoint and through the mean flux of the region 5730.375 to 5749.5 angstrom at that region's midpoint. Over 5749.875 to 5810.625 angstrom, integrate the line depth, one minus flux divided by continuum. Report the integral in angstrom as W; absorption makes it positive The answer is 1.89 angstrom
